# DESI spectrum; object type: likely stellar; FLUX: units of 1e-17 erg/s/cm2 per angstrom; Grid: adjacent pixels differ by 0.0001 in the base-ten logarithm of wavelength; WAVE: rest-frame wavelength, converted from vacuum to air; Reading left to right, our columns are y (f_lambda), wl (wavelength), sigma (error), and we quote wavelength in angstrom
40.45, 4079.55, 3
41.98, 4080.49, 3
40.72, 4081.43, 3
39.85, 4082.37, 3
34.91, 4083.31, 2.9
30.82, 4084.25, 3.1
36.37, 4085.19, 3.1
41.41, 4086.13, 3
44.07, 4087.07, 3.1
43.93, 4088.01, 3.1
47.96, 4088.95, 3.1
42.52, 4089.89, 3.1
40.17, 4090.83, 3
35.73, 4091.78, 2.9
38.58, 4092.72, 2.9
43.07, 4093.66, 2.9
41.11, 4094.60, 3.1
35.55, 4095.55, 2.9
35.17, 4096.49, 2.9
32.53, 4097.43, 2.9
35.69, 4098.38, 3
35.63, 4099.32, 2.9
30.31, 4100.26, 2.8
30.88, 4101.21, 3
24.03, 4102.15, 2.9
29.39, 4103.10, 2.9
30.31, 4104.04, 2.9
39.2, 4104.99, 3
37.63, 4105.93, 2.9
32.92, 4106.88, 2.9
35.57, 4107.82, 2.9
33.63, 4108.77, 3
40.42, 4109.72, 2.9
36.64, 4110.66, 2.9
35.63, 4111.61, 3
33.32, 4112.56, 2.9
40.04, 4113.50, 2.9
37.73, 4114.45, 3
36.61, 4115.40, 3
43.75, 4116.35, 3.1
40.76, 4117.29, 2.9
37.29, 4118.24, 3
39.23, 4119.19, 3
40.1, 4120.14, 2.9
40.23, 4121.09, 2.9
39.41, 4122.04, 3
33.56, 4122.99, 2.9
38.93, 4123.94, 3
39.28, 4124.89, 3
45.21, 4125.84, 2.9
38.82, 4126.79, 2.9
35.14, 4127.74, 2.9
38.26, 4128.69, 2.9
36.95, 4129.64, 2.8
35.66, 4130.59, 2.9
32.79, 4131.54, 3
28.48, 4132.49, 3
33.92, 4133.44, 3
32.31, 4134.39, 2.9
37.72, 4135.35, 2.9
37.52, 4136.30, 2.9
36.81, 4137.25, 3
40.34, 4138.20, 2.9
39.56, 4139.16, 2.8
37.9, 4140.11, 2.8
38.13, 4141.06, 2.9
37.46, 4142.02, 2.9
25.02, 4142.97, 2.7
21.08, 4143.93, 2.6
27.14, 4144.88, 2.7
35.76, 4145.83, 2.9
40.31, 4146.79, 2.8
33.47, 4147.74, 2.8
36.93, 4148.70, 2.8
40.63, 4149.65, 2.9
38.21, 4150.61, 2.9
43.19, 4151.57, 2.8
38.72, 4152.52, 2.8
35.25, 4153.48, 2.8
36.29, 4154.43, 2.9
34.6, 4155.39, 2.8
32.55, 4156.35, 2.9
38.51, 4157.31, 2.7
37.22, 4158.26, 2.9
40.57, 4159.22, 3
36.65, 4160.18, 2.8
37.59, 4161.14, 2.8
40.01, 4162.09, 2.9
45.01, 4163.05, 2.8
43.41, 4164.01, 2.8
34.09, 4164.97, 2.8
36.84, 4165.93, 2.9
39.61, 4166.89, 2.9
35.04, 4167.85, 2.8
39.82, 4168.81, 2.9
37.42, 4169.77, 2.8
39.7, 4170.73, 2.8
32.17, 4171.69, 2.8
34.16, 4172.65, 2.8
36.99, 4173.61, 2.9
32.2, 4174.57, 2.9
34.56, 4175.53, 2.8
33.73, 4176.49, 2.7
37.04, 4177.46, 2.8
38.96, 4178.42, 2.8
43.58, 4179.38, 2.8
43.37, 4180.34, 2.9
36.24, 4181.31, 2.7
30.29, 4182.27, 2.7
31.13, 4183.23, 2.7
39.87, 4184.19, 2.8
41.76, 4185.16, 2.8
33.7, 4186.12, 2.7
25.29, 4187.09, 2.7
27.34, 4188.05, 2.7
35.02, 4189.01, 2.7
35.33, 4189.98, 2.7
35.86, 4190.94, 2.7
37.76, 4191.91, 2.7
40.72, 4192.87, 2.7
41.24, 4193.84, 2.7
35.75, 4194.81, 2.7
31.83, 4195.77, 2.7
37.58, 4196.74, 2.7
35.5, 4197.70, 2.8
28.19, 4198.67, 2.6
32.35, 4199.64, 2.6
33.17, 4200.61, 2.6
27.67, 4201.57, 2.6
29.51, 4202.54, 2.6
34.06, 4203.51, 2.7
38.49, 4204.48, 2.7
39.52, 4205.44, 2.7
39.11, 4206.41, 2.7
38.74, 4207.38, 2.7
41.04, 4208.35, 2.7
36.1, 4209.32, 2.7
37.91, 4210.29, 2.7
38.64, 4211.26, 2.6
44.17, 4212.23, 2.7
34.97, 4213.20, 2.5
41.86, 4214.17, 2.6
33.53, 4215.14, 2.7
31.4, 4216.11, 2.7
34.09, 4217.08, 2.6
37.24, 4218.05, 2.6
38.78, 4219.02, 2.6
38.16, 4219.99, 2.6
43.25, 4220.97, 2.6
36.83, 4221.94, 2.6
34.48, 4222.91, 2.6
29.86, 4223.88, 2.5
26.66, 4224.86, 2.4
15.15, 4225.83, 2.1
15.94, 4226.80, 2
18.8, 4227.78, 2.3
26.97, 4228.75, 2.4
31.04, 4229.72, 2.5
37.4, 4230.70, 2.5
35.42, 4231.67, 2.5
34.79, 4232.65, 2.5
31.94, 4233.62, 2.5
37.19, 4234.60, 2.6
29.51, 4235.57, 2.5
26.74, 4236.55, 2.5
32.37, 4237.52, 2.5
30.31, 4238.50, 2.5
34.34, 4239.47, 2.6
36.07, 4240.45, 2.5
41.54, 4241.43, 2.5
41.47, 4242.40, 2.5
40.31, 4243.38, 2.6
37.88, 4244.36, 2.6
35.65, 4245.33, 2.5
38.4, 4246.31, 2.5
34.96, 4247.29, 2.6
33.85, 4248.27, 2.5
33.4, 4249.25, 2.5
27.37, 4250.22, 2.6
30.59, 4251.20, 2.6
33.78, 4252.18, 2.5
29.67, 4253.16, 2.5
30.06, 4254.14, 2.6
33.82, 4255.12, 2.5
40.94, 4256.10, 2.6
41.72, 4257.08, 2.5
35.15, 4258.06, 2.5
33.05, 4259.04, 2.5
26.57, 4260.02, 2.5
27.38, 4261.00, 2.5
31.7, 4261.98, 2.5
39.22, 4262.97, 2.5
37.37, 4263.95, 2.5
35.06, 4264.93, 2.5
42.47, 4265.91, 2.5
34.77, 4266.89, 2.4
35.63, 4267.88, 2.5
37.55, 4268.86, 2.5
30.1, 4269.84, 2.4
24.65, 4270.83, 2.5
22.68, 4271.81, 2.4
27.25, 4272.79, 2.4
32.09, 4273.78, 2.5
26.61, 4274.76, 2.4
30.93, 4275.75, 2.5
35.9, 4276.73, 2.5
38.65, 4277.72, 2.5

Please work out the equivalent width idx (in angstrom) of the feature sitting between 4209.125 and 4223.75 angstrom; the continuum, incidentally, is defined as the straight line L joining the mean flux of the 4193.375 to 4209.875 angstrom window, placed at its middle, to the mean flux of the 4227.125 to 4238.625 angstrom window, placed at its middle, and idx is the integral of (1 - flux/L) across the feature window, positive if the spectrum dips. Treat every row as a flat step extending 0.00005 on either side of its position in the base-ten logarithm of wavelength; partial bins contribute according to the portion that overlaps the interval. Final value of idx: -1.8 angstrom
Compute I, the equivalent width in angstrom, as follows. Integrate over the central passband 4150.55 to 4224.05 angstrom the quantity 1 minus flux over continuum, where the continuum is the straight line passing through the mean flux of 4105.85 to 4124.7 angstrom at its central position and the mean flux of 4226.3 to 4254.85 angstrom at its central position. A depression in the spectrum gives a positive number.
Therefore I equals -3.7 angstrom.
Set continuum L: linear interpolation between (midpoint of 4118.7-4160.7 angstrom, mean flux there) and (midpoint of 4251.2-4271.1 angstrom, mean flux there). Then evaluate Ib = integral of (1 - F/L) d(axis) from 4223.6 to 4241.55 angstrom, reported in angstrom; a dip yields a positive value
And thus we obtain 2.4 angstrom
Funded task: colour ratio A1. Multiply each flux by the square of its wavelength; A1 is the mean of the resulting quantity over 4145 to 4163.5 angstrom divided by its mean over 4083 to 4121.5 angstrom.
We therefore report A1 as 1.04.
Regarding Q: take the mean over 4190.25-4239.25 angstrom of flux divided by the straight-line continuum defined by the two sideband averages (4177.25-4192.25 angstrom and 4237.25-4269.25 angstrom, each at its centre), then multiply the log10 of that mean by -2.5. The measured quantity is 0.04 mag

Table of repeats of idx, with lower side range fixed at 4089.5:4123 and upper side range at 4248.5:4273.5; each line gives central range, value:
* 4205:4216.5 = -1.4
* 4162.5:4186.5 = -1.6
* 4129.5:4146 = 0.8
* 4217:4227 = 0.5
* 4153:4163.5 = -0.7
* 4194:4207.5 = -0.1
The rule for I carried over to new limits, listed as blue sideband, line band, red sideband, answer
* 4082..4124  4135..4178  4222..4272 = -1.34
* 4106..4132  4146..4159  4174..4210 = -0.25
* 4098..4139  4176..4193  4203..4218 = 0.62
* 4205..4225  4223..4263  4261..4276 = 2.52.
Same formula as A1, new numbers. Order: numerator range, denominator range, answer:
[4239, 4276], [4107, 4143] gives 0.97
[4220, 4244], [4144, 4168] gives 0.90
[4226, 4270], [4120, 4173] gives 0.95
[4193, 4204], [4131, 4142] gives 0.96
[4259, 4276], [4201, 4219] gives 0.90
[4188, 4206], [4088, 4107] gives 1.01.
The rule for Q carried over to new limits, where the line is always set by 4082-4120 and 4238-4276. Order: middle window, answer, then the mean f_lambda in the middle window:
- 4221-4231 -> 0.230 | 27.9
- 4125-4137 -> 0.006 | 36.2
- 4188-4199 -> -0.015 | 35.6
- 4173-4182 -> -0.053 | 37.2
